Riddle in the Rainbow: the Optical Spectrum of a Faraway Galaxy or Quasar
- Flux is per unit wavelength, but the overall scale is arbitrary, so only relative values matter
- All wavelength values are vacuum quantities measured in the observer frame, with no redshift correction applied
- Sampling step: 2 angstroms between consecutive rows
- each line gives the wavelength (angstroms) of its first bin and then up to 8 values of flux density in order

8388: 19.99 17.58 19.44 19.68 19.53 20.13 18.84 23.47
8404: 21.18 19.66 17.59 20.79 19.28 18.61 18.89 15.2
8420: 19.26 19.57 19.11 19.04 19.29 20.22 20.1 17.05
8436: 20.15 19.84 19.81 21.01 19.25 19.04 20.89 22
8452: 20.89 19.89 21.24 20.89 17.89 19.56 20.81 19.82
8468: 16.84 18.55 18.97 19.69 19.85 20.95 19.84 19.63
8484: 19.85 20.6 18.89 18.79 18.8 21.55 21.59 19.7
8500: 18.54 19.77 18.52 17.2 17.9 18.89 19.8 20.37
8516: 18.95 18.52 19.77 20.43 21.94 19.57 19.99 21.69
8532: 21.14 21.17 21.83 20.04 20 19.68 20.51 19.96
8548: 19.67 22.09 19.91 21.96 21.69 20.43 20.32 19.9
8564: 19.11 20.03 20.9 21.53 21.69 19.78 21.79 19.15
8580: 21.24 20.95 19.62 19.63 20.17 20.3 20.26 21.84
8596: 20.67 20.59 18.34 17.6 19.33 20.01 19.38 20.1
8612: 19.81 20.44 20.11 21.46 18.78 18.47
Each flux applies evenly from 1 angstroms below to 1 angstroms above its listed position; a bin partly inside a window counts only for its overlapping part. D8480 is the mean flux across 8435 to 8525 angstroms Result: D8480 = 19.7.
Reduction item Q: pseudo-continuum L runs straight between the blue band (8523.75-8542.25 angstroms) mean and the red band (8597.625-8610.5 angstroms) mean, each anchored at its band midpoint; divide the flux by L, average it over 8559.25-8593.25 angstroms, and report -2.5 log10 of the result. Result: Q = -0.03 mag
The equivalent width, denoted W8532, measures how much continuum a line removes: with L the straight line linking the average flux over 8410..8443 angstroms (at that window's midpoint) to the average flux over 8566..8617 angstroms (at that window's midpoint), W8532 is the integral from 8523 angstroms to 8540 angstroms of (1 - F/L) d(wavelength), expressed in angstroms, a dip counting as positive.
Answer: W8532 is -0.9 angstroms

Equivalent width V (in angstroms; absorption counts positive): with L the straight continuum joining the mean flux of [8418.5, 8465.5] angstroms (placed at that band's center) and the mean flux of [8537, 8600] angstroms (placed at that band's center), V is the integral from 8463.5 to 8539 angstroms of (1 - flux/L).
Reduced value 1.38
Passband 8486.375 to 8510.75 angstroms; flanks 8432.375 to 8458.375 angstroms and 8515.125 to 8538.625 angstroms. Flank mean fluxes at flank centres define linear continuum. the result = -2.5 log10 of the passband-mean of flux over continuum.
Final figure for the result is 0.061 mag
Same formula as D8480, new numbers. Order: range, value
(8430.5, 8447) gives 19.6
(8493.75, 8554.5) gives 20.1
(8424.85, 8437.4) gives 19.3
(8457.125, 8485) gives 19.5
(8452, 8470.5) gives 19.6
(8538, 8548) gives 20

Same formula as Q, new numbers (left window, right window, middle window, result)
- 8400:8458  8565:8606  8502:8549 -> 0.01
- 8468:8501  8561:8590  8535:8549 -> -0.01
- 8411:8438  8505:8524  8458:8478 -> -0.01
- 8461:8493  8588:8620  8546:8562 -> -0.05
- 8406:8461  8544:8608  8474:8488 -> -0.01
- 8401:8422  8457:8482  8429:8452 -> -0.03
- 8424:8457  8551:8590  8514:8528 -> 0.02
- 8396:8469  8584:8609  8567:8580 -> -0.06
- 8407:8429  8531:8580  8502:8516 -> 0.06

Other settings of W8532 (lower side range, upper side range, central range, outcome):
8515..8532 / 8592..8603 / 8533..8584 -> -1.5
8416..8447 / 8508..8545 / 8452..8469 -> -0.2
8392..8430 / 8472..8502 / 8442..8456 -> -0.6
